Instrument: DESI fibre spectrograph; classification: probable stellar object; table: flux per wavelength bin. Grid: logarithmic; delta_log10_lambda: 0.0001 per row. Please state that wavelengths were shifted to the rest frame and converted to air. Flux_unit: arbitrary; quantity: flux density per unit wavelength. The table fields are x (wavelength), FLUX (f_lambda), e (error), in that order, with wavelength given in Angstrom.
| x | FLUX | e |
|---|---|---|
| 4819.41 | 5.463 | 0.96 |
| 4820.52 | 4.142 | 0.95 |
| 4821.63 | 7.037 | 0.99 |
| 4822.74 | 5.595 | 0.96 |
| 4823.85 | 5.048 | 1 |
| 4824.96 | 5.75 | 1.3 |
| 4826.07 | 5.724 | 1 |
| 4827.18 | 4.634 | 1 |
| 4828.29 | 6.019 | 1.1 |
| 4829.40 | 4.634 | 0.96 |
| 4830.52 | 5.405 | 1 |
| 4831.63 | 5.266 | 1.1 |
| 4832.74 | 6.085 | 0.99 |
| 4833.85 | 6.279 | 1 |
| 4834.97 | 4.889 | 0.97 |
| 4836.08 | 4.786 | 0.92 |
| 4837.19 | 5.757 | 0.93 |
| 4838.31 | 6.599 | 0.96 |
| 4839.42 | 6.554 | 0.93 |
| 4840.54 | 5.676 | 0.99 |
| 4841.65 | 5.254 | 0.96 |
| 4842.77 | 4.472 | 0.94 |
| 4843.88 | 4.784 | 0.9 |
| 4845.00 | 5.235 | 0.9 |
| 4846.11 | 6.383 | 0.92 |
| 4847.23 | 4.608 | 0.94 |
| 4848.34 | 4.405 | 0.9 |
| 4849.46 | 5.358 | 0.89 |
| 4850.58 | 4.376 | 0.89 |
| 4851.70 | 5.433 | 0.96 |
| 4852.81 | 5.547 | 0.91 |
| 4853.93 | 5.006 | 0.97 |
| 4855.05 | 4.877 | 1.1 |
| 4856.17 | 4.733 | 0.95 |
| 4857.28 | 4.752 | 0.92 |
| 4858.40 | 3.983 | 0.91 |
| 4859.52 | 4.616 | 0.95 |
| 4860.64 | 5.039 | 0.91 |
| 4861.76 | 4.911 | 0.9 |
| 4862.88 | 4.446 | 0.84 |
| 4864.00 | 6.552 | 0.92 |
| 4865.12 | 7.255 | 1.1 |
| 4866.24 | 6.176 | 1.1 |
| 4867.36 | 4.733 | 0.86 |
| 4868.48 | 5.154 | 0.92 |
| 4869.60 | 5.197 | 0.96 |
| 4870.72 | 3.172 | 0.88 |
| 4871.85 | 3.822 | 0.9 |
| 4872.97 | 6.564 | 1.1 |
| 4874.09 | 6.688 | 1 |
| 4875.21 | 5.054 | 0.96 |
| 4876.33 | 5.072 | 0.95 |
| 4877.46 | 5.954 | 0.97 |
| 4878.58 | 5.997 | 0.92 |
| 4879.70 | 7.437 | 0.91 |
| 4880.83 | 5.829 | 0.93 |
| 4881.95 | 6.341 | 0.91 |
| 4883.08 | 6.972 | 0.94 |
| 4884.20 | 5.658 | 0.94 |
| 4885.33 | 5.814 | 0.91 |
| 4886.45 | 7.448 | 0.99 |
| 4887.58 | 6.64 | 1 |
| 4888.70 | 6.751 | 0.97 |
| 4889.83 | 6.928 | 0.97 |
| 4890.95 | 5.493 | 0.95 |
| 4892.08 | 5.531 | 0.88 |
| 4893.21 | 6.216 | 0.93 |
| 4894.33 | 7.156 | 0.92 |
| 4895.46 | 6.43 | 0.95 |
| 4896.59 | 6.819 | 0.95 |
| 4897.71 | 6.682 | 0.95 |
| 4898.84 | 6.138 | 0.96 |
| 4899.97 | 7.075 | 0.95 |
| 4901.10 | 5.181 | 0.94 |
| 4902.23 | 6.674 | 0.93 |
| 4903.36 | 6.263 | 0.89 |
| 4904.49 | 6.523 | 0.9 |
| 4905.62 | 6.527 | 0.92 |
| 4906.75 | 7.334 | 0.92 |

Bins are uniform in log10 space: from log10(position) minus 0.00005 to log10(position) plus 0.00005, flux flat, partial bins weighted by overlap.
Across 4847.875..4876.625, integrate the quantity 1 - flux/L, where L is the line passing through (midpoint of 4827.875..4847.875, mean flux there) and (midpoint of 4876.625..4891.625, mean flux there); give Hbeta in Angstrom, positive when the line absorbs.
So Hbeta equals 4.03 Angstrom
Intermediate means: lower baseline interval 5.47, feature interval 5.12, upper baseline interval 6.37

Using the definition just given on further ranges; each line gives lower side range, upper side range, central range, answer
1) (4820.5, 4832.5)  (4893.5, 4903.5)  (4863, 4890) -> 1.1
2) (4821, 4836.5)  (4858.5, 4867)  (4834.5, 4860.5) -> 1.7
